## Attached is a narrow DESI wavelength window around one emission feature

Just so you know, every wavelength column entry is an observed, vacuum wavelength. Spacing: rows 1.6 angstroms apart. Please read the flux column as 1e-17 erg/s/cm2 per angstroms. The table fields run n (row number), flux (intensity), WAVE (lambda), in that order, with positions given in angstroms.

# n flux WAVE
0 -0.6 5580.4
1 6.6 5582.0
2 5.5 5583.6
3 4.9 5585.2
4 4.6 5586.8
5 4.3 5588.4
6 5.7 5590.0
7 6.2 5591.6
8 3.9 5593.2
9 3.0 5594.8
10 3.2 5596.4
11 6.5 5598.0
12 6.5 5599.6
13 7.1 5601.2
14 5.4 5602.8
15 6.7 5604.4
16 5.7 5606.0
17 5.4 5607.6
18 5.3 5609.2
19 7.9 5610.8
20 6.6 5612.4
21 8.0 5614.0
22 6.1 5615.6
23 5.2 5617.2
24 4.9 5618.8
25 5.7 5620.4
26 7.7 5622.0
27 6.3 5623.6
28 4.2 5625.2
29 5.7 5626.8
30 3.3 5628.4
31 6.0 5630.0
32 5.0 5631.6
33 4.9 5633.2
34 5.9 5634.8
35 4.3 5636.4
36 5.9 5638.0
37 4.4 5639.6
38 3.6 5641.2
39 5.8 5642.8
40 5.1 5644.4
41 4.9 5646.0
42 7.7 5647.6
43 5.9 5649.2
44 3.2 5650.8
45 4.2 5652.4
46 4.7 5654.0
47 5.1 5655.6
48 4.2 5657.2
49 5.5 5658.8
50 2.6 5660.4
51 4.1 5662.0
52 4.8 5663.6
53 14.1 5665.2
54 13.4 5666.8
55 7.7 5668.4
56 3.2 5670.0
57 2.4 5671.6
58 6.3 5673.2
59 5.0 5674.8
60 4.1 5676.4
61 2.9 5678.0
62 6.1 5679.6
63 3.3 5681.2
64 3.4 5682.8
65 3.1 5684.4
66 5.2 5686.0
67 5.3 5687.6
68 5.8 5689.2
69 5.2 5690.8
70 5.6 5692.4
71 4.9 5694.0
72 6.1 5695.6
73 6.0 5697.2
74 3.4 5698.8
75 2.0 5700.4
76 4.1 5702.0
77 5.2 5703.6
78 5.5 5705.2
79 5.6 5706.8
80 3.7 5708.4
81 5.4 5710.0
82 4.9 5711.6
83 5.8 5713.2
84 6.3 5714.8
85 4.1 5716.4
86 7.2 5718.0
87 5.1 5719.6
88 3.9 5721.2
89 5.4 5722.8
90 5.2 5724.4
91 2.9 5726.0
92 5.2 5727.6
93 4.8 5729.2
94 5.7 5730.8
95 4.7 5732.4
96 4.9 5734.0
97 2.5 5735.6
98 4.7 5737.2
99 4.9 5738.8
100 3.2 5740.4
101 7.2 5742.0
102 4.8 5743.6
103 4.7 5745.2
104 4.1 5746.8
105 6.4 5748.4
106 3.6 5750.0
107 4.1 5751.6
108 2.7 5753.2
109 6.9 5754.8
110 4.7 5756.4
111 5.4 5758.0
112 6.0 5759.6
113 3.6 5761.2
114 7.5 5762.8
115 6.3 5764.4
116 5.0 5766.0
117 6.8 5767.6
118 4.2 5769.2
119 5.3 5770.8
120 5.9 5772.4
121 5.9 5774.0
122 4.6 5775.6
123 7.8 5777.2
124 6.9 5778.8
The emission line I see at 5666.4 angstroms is H-beta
